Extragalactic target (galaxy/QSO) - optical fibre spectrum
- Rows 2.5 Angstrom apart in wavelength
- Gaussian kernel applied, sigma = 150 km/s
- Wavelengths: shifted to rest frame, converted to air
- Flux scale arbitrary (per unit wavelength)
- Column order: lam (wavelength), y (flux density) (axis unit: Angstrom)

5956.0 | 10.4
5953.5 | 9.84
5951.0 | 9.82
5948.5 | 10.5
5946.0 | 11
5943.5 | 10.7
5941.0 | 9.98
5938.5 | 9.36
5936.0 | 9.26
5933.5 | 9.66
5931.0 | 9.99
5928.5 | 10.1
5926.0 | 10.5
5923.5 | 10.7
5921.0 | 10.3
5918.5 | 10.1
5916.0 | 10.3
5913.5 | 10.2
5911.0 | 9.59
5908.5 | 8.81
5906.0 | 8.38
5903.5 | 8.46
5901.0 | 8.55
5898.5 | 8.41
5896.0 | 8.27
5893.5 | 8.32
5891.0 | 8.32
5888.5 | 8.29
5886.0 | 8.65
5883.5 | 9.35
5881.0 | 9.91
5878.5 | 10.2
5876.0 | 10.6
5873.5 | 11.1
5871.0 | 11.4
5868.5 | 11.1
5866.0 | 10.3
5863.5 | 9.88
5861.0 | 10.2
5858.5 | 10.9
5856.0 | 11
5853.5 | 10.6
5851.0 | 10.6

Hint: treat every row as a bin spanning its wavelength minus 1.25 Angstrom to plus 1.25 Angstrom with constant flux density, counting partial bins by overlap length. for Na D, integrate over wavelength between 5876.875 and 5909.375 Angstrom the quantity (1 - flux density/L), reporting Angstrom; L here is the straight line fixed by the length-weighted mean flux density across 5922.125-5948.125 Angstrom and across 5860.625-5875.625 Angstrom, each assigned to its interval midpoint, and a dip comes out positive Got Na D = 5.3 Angstrom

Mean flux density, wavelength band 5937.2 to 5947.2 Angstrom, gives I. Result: 10.3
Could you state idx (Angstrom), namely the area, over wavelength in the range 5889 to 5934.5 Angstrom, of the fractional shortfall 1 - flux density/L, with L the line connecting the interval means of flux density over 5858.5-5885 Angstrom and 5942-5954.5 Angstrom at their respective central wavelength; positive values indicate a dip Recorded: 4.5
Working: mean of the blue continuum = 10.4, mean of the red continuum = 10.4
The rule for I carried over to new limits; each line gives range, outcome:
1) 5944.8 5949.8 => 10.7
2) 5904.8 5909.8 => 8.61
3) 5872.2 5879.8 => 10.6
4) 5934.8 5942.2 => 9.53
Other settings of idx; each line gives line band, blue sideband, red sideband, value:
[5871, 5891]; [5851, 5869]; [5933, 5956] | 1.3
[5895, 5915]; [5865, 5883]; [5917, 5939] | 2.7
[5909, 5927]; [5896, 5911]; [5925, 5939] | -1.9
